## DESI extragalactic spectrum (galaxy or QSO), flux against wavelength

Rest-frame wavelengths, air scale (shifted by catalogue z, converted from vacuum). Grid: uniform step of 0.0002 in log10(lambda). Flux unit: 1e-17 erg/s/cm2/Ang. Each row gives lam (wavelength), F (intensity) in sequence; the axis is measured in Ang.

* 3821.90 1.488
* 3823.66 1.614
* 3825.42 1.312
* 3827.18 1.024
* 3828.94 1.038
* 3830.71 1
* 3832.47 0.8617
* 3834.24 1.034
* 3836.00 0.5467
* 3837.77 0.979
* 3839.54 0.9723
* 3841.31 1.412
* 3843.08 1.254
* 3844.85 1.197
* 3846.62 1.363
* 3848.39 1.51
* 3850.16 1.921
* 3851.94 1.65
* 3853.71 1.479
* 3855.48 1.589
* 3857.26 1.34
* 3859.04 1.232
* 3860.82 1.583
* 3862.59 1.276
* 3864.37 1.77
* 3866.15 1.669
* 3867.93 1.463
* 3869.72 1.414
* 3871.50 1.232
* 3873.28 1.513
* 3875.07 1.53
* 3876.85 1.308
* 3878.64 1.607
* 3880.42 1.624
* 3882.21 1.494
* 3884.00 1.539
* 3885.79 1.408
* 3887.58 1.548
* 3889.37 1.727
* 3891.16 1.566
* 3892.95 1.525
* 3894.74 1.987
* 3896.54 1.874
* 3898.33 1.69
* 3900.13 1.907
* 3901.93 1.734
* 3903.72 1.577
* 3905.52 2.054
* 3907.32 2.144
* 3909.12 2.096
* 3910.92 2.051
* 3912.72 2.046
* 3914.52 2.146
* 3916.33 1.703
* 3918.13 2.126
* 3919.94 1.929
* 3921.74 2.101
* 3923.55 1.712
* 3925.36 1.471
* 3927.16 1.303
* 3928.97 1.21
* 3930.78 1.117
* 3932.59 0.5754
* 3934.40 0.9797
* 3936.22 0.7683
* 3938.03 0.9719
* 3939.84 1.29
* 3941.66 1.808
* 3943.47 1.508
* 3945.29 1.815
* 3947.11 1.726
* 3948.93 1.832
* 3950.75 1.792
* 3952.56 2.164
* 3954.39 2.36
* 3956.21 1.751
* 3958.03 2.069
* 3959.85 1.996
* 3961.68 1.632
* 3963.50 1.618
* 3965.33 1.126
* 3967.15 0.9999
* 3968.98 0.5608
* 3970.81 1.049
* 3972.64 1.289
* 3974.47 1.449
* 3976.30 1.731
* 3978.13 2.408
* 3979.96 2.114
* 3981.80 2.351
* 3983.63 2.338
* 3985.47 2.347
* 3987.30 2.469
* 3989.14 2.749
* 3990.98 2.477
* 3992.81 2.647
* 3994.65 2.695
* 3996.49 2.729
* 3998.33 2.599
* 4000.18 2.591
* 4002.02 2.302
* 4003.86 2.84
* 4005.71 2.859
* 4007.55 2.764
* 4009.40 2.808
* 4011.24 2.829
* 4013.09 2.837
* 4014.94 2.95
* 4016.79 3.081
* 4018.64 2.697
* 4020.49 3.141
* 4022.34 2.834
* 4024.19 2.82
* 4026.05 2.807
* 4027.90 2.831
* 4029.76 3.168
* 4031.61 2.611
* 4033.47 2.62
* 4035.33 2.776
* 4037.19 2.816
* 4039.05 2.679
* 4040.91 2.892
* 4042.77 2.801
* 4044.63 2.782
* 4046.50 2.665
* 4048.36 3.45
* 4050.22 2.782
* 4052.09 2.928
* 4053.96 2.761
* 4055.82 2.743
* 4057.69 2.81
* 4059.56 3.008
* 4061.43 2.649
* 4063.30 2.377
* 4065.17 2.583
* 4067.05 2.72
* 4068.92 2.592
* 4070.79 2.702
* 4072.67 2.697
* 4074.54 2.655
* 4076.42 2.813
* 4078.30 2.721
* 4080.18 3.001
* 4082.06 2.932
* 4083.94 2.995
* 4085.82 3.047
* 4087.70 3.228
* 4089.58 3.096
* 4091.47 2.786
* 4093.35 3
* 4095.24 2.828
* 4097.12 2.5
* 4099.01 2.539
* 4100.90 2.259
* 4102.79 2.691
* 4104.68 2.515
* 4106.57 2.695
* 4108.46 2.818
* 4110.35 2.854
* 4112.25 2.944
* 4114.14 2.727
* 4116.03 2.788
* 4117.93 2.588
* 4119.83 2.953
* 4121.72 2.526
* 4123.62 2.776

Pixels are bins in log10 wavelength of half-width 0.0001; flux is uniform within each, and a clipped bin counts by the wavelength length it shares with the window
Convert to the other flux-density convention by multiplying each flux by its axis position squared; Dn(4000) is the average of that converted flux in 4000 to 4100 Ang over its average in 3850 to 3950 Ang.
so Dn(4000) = 1.91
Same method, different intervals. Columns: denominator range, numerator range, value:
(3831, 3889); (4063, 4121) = 2.24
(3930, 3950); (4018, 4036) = 2.25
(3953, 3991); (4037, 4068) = 1.58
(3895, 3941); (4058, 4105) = 1.84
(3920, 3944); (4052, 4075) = 2.20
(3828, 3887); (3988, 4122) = 2.26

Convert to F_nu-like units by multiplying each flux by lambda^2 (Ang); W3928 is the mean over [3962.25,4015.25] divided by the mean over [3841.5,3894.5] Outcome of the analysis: 1.6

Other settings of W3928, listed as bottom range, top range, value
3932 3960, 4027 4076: 1.84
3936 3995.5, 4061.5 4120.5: 1.60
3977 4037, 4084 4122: 1.08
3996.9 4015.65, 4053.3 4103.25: 1.05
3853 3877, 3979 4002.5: 1.82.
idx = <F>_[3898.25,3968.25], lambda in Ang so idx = 1.66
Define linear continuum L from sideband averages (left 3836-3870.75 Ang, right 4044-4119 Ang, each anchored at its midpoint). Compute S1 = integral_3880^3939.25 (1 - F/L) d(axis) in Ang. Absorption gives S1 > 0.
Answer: 3.5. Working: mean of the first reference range 1.4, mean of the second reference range 2.78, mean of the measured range 1.62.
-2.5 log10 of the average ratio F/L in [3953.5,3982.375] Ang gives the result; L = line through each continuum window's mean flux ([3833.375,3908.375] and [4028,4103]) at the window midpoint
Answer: 0.29 mag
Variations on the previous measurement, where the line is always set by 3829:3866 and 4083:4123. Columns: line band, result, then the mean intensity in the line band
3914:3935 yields 0.14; 1.53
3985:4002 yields -0.20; 2.58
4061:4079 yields -0.03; 2.65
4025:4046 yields -0.17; 2.79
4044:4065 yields -0.13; 2.81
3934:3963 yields 0.14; 1.67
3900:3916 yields -0.19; 1.97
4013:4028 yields -0.25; 2.9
